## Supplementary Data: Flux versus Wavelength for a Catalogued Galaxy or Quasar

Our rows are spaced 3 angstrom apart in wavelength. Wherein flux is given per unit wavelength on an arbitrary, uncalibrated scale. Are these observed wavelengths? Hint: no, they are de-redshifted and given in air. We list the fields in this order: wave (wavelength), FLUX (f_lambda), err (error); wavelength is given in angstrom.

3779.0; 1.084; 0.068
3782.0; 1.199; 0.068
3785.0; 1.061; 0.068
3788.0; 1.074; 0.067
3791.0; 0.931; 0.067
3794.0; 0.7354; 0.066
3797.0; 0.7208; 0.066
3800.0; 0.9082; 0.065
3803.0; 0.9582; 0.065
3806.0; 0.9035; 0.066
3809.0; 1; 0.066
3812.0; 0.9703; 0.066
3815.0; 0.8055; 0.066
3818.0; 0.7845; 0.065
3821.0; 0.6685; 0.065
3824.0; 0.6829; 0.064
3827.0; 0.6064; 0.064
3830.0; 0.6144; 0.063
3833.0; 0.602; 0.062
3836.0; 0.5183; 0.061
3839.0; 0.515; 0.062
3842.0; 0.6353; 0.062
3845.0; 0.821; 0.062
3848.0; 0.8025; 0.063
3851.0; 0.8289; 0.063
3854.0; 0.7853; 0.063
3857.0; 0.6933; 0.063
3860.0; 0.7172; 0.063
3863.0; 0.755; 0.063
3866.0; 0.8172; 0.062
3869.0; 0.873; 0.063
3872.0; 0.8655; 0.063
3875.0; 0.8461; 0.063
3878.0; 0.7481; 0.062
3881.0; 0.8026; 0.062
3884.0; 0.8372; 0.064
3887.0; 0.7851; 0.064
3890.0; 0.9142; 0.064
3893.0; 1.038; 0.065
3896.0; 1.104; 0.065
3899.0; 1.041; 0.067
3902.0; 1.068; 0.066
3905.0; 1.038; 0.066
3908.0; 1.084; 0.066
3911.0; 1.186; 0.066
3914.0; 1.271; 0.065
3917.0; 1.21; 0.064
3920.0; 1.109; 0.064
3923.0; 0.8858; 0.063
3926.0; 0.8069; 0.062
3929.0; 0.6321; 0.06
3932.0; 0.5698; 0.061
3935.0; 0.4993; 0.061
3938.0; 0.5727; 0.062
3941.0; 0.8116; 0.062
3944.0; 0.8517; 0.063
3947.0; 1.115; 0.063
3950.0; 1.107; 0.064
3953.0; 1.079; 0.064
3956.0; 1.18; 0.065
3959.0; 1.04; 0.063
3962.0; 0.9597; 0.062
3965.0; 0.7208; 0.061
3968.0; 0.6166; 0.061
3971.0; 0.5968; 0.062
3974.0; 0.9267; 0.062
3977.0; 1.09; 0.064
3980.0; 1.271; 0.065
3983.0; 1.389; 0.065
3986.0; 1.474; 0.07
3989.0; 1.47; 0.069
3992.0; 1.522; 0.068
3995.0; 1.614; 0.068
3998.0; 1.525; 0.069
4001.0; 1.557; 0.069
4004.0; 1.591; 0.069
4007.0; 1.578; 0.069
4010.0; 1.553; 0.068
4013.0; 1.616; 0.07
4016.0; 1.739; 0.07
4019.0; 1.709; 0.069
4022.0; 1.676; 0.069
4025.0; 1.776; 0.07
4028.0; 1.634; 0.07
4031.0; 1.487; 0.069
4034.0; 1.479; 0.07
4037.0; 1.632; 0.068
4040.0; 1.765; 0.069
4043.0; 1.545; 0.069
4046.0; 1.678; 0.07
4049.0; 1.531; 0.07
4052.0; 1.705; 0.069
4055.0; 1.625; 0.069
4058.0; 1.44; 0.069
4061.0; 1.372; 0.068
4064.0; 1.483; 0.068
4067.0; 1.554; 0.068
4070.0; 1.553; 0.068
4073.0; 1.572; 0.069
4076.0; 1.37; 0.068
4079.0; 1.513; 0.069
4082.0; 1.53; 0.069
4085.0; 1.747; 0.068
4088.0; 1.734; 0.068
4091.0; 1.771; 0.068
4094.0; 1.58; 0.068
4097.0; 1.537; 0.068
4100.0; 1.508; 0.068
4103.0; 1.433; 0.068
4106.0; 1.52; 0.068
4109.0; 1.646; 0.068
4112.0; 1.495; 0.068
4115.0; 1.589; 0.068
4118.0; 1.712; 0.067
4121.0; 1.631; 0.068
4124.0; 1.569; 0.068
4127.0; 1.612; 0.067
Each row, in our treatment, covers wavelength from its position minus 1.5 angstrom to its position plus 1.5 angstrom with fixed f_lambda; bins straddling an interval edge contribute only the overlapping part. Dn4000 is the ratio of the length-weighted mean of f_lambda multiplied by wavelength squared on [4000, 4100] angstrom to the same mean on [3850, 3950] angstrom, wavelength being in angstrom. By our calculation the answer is 1.9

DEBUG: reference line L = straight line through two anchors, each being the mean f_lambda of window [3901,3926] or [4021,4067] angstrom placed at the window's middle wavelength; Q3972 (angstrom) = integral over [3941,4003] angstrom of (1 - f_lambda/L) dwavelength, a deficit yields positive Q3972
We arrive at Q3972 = 8.0 angstrom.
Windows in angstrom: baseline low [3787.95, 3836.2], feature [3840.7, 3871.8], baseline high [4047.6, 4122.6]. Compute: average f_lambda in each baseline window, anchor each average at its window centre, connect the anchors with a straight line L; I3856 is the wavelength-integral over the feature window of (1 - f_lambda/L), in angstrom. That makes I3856 4.7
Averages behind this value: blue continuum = 0.792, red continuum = 1.57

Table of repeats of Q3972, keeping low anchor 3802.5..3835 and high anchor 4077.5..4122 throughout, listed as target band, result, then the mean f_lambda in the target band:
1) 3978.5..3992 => -1.6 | 1.41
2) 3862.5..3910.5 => 2.5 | 0.923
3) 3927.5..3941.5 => 6.4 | 0.603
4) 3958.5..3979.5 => 6.1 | 0.861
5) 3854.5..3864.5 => 1.8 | 0.728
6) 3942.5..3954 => 1.2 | 1.04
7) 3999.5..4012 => -2.4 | 1.57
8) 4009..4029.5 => -4.7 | 1.67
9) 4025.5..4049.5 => -3.2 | 1.6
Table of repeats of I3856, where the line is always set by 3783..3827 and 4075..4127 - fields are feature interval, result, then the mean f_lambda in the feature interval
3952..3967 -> 3.1 angstrom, 0.98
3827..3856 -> 8.5 angstrom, 0.677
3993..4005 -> -2.1 angstrom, 1.57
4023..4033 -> -1.6 angstrom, 1.63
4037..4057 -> -2.5 angstrom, 1.64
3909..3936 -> 5.4 angstrom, 0.919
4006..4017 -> -2.0 angstrom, 1.62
